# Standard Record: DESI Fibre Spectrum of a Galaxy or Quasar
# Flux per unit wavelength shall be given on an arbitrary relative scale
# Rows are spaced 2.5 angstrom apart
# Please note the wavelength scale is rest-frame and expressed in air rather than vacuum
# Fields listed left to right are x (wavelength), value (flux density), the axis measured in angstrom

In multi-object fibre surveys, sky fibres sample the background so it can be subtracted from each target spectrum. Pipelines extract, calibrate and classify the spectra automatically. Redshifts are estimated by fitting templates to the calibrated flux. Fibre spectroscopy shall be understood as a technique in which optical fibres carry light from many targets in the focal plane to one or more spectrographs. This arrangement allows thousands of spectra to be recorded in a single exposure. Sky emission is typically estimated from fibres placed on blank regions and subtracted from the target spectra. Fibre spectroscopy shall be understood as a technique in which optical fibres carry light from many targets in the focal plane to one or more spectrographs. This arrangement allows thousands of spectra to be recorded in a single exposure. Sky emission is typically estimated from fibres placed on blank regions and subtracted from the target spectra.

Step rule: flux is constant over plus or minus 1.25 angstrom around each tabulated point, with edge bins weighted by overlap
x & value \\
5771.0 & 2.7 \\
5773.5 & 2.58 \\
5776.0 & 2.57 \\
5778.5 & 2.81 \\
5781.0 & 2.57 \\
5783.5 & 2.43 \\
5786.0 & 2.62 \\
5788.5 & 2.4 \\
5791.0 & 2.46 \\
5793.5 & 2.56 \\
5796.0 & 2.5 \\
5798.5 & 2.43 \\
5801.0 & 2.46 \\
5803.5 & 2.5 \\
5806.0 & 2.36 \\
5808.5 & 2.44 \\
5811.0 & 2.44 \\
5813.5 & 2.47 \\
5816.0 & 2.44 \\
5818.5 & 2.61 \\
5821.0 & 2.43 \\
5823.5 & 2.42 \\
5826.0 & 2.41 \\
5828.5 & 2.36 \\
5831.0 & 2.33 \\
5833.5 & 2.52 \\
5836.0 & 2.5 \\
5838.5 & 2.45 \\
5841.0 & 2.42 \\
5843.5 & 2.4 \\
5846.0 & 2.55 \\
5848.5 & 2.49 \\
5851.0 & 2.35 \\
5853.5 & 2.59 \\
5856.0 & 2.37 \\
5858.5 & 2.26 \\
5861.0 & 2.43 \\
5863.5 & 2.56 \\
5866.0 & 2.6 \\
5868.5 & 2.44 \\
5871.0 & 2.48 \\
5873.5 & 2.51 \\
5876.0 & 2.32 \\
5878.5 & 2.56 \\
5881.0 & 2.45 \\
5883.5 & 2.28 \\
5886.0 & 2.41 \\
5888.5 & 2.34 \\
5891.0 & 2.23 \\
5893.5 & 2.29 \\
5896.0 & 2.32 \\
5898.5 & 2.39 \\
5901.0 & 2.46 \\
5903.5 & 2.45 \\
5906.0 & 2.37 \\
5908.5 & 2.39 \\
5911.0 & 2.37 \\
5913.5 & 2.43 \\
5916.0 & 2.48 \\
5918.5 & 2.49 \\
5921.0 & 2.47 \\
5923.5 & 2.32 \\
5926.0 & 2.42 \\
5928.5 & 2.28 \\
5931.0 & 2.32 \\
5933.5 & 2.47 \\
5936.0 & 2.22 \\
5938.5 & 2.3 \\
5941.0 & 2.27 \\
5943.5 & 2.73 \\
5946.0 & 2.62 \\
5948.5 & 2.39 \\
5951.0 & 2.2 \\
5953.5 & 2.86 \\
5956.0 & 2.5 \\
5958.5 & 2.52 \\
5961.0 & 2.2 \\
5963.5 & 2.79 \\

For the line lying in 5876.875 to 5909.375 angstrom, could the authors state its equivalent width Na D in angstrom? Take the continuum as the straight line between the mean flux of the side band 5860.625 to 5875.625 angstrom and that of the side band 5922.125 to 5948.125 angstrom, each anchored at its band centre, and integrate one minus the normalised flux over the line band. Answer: 1.1 angstrom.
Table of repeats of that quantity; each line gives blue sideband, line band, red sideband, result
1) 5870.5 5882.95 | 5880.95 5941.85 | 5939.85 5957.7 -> 2.8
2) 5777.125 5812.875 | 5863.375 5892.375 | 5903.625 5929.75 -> 0.1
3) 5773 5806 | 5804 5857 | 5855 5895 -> 0.4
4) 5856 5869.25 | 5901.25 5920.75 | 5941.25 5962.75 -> 0.4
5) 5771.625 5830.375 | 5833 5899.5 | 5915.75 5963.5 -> 1.0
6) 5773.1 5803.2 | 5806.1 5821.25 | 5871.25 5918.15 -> 0.2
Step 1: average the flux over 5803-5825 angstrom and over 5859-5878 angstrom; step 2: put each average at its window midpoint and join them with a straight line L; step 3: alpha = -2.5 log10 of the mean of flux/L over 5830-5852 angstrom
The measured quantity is 0.01 mag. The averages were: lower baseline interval 2.45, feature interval 2.45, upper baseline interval 2.47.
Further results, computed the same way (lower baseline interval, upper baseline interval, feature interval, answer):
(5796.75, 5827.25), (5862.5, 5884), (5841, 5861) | 0.016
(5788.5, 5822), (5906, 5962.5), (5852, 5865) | 0.002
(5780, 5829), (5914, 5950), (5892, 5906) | 0.022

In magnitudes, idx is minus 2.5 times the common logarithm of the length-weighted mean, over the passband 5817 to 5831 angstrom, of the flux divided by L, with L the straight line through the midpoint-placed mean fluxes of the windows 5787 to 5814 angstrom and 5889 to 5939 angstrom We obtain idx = 0.00 mag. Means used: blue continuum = 2.46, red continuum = 2.37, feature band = 2.44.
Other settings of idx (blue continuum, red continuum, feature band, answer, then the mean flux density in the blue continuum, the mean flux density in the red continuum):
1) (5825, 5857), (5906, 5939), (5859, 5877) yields -0.02 mag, 2.44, 2.38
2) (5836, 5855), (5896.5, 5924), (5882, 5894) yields 0.06 mag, 2.47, 2.42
